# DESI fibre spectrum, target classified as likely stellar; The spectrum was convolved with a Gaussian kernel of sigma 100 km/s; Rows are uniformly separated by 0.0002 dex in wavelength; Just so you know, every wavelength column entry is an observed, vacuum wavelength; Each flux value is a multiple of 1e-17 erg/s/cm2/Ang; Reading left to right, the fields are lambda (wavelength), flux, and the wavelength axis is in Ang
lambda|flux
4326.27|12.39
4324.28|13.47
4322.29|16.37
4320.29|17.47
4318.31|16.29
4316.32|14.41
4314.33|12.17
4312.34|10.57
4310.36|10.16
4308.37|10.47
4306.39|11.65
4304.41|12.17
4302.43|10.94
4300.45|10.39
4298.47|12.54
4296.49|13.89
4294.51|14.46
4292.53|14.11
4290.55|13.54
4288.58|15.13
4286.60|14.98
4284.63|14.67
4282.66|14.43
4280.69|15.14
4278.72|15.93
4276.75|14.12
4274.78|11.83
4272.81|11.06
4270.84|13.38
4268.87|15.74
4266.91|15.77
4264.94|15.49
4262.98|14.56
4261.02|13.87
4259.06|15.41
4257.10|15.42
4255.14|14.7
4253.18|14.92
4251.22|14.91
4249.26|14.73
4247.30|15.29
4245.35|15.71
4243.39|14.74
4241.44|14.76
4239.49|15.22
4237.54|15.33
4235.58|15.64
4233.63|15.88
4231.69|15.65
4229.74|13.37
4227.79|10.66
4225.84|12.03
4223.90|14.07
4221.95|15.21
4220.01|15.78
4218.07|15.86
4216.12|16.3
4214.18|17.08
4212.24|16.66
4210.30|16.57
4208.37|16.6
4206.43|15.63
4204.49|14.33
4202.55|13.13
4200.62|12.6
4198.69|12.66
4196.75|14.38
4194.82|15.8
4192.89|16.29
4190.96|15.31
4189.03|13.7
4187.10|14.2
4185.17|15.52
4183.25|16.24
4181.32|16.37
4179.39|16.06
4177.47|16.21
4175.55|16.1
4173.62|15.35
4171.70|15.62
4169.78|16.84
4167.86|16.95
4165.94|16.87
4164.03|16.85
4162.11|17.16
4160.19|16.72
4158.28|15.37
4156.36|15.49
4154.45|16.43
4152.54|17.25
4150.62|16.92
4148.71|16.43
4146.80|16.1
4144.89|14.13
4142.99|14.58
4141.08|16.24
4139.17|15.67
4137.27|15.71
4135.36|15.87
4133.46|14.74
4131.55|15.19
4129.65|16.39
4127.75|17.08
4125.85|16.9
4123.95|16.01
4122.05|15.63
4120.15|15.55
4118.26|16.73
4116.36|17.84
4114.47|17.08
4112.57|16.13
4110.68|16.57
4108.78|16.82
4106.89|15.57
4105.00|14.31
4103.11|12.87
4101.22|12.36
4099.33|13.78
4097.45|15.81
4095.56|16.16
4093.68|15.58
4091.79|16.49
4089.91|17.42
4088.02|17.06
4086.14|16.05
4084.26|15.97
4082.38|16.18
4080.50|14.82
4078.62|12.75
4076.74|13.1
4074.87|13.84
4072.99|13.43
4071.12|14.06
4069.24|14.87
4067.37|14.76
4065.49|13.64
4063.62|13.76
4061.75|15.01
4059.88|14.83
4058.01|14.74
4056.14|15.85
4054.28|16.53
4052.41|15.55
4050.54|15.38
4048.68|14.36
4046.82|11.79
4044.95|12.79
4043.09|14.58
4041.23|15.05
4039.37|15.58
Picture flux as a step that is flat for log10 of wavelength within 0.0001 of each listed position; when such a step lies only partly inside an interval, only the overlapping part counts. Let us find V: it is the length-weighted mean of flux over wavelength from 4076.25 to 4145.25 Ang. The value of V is 15.6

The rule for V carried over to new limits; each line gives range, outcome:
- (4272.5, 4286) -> 14.1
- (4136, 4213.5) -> 15.7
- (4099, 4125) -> 15.6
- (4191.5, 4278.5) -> 14.8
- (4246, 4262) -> 14.9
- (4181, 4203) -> 14.7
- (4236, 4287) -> 14.7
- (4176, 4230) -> 15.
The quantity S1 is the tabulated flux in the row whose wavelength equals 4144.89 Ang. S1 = 14.13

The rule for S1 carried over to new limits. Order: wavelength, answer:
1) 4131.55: 15.19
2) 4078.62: 12.75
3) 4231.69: 15.65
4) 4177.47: 16.21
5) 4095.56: 16.16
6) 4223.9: 14.07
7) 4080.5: 14.82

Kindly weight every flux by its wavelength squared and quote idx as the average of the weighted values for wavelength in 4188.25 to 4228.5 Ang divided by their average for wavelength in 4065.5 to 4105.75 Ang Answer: 1.06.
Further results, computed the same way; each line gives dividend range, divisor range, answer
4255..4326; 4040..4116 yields 1.02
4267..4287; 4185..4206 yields 1.03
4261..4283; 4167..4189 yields 0.94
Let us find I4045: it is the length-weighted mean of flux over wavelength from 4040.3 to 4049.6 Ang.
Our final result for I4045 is 13.7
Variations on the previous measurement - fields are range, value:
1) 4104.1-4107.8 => 14.9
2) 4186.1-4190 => 14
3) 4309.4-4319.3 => 12.7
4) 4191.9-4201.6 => 14.4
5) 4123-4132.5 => 16.3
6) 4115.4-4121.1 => 16.7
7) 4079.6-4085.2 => 15.7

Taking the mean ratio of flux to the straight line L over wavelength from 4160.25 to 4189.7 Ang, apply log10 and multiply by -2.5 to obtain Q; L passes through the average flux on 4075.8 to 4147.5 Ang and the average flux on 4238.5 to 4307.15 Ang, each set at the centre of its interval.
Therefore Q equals -0.07 mag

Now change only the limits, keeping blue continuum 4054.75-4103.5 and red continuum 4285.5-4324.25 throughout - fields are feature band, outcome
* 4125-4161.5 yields -0.11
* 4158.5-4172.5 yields -0.17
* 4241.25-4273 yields -0.09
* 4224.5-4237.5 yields -0.02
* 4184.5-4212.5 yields -0.06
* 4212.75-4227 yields -0.10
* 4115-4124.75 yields -0.13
